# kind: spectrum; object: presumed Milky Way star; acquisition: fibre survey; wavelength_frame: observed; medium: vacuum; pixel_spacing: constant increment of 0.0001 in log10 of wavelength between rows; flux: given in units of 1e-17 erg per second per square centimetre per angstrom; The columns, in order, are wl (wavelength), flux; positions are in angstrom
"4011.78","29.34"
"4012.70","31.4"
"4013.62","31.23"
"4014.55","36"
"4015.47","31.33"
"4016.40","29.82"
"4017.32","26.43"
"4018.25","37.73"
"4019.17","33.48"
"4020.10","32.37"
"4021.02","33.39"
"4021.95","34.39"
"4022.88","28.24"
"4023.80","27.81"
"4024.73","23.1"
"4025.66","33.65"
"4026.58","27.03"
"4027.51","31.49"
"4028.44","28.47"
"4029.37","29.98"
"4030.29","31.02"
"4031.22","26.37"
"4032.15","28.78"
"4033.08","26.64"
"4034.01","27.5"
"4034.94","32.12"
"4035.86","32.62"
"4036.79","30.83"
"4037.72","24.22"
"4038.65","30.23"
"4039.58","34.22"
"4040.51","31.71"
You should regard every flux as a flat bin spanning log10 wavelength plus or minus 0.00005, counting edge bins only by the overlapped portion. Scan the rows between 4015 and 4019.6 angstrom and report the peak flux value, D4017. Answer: 37.73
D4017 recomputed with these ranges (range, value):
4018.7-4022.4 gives 34.39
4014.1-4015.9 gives 36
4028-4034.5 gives 31.02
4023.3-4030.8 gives 33.65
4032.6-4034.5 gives 27.5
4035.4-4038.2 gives 32.62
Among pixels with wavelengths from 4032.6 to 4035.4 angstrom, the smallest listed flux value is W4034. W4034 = 26.64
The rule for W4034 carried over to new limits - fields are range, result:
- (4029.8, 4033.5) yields 26.37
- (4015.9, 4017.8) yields 26.43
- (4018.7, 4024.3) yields 27.81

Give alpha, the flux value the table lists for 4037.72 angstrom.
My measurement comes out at 24.22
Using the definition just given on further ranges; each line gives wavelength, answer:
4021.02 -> 33.39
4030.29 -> 31.02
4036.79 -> 30.83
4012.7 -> 31.4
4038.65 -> 30.23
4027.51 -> 31.49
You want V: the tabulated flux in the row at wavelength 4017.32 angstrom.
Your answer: 26.43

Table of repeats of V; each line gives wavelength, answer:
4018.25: 37.73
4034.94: 32.12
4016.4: 29.82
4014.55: 36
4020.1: 32.37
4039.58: 34.22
